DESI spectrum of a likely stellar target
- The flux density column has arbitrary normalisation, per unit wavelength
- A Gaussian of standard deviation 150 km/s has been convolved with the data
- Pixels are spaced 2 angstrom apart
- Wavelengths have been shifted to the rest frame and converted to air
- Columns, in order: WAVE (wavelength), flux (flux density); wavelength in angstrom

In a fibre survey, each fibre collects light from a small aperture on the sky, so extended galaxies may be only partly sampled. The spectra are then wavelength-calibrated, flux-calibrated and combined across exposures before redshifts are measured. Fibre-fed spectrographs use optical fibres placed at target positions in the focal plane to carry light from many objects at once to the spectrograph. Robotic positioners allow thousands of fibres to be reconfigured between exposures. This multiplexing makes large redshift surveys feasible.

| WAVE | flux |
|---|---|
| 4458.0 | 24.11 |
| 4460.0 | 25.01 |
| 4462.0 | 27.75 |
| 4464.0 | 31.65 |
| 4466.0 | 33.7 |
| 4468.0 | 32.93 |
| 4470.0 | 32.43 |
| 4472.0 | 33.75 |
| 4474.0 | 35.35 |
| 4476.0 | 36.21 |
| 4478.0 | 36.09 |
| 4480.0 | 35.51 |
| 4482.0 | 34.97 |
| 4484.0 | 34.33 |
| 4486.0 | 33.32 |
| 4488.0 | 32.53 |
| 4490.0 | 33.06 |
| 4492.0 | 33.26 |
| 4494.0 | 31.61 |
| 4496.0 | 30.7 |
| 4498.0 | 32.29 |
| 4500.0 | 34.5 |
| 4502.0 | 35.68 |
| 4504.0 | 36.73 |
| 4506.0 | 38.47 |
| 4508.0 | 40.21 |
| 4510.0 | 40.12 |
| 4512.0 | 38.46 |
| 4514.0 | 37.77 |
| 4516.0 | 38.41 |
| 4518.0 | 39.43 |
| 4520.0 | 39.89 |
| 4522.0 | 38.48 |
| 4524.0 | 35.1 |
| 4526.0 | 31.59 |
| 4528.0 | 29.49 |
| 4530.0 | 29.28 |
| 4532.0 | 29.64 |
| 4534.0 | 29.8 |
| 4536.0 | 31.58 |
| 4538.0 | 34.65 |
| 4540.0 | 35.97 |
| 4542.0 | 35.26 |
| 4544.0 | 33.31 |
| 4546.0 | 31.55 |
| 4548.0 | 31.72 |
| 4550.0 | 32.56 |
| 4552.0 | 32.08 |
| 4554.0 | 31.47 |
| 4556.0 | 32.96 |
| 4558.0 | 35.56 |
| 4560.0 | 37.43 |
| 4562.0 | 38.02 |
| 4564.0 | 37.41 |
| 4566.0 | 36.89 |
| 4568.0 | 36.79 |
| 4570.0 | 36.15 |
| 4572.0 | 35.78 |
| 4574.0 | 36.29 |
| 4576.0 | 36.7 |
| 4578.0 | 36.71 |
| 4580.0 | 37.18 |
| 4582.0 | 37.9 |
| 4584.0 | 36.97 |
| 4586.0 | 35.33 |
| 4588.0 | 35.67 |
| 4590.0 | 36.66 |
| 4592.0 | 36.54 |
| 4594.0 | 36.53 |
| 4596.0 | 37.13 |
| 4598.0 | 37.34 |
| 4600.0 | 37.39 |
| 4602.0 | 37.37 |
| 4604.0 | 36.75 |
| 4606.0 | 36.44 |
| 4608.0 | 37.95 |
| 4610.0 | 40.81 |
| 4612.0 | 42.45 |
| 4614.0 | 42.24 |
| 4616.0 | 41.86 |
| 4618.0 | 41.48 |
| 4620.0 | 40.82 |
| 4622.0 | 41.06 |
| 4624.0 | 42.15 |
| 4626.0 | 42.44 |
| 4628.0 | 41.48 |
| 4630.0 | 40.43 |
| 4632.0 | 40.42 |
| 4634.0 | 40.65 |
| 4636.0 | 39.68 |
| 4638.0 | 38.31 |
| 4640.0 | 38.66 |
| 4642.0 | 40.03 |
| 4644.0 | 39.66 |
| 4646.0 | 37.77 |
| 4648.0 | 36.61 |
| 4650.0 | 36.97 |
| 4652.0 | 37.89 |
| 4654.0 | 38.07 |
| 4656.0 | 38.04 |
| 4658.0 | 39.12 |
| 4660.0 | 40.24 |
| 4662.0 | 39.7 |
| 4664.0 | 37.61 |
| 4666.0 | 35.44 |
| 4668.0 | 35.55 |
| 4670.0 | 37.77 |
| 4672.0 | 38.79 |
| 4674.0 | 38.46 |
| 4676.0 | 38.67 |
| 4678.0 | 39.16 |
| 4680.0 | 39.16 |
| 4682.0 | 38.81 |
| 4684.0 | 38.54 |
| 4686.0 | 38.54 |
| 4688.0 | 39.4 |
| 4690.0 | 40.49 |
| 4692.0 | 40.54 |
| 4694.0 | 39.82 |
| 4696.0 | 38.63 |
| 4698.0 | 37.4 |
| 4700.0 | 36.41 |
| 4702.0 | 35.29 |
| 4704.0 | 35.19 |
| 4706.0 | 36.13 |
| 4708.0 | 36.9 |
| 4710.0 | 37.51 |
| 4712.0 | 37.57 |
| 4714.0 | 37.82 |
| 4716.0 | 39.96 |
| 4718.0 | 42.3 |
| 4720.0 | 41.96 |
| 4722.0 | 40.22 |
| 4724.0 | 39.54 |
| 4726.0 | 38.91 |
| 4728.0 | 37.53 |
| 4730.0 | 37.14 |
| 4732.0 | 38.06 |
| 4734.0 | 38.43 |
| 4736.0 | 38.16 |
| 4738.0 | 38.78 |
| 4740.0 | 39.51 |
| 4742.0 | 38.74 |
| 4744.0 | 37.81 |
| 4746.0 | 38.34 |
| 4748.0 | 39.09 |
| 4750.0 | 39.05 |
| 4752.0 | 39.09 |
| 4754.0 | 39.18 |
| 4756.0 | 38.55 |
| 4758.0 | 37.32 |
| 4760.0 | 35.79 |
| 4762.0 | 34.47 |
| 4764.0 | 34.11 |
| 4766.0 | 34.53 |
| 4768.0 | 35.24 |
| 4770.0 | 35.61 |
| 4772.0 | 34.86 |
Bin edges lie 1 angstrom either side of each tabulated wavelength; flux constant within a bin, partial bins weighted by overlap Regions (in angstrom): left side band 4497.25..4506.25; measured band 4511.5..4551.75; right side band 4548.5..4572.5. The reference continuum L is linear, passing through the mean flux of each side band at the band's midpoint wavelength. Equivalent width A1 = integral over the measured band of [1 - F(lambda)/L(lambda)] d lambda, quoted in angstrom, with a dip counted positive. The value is 1.3 angstrom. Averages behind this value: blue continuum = 35.4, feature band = 34.1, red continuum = 35.2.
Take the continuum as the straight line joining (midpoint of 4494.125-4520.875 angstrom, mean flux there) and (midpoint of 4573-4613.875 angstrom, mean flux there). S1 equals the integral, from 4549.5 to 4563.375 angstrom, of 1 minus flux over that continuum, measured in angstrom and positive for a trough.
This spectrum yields 1.0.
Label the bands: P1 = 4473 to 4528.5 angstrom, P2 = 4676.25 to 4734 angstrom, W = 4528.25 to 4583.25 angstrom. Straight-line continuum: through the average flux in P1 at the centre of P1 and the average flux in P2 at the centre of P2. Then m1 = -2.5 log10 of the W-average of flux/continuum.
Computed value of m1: 0.06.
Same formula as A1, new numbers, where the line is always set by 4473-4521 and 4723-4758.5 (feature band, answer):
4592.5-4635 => -3.0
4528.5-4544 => 1.7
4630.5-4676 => -1.1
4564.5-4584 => 0.0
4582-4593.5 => 0.1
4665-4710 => 0.0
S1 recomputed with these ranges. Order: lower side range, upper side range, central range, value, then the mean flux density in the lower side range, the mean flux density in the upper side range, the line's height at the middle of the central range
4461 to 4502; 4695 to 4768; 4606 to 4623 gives -2.4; 33.4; 37.9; 35.8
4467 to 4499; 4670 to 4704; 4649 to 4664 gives -0.3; 33.6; 38.5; 37.8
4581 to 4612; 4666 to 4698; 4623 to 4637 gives -1.2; 37.3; 38.7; 37.8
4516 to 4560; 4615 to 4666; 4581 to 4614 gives -0.5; 33.6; 39.6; 37.1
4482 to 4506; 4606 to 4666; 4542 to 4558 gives 1.5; 33.7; 39.7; 36.1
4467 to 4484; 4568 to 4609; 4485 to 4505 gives 0.9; 34.6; 36.7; 35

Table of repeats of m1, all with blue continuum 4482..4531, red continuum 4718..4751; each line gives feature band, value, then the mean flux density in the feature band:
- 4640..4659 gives -0.02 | 38.3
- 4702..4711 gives 0.06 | 36.3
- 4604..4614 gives -0.07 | 39.4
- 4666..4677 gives 0.01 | 37.6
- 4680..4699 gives -0.03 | 39.1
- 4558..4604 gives -0.01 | 36.8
